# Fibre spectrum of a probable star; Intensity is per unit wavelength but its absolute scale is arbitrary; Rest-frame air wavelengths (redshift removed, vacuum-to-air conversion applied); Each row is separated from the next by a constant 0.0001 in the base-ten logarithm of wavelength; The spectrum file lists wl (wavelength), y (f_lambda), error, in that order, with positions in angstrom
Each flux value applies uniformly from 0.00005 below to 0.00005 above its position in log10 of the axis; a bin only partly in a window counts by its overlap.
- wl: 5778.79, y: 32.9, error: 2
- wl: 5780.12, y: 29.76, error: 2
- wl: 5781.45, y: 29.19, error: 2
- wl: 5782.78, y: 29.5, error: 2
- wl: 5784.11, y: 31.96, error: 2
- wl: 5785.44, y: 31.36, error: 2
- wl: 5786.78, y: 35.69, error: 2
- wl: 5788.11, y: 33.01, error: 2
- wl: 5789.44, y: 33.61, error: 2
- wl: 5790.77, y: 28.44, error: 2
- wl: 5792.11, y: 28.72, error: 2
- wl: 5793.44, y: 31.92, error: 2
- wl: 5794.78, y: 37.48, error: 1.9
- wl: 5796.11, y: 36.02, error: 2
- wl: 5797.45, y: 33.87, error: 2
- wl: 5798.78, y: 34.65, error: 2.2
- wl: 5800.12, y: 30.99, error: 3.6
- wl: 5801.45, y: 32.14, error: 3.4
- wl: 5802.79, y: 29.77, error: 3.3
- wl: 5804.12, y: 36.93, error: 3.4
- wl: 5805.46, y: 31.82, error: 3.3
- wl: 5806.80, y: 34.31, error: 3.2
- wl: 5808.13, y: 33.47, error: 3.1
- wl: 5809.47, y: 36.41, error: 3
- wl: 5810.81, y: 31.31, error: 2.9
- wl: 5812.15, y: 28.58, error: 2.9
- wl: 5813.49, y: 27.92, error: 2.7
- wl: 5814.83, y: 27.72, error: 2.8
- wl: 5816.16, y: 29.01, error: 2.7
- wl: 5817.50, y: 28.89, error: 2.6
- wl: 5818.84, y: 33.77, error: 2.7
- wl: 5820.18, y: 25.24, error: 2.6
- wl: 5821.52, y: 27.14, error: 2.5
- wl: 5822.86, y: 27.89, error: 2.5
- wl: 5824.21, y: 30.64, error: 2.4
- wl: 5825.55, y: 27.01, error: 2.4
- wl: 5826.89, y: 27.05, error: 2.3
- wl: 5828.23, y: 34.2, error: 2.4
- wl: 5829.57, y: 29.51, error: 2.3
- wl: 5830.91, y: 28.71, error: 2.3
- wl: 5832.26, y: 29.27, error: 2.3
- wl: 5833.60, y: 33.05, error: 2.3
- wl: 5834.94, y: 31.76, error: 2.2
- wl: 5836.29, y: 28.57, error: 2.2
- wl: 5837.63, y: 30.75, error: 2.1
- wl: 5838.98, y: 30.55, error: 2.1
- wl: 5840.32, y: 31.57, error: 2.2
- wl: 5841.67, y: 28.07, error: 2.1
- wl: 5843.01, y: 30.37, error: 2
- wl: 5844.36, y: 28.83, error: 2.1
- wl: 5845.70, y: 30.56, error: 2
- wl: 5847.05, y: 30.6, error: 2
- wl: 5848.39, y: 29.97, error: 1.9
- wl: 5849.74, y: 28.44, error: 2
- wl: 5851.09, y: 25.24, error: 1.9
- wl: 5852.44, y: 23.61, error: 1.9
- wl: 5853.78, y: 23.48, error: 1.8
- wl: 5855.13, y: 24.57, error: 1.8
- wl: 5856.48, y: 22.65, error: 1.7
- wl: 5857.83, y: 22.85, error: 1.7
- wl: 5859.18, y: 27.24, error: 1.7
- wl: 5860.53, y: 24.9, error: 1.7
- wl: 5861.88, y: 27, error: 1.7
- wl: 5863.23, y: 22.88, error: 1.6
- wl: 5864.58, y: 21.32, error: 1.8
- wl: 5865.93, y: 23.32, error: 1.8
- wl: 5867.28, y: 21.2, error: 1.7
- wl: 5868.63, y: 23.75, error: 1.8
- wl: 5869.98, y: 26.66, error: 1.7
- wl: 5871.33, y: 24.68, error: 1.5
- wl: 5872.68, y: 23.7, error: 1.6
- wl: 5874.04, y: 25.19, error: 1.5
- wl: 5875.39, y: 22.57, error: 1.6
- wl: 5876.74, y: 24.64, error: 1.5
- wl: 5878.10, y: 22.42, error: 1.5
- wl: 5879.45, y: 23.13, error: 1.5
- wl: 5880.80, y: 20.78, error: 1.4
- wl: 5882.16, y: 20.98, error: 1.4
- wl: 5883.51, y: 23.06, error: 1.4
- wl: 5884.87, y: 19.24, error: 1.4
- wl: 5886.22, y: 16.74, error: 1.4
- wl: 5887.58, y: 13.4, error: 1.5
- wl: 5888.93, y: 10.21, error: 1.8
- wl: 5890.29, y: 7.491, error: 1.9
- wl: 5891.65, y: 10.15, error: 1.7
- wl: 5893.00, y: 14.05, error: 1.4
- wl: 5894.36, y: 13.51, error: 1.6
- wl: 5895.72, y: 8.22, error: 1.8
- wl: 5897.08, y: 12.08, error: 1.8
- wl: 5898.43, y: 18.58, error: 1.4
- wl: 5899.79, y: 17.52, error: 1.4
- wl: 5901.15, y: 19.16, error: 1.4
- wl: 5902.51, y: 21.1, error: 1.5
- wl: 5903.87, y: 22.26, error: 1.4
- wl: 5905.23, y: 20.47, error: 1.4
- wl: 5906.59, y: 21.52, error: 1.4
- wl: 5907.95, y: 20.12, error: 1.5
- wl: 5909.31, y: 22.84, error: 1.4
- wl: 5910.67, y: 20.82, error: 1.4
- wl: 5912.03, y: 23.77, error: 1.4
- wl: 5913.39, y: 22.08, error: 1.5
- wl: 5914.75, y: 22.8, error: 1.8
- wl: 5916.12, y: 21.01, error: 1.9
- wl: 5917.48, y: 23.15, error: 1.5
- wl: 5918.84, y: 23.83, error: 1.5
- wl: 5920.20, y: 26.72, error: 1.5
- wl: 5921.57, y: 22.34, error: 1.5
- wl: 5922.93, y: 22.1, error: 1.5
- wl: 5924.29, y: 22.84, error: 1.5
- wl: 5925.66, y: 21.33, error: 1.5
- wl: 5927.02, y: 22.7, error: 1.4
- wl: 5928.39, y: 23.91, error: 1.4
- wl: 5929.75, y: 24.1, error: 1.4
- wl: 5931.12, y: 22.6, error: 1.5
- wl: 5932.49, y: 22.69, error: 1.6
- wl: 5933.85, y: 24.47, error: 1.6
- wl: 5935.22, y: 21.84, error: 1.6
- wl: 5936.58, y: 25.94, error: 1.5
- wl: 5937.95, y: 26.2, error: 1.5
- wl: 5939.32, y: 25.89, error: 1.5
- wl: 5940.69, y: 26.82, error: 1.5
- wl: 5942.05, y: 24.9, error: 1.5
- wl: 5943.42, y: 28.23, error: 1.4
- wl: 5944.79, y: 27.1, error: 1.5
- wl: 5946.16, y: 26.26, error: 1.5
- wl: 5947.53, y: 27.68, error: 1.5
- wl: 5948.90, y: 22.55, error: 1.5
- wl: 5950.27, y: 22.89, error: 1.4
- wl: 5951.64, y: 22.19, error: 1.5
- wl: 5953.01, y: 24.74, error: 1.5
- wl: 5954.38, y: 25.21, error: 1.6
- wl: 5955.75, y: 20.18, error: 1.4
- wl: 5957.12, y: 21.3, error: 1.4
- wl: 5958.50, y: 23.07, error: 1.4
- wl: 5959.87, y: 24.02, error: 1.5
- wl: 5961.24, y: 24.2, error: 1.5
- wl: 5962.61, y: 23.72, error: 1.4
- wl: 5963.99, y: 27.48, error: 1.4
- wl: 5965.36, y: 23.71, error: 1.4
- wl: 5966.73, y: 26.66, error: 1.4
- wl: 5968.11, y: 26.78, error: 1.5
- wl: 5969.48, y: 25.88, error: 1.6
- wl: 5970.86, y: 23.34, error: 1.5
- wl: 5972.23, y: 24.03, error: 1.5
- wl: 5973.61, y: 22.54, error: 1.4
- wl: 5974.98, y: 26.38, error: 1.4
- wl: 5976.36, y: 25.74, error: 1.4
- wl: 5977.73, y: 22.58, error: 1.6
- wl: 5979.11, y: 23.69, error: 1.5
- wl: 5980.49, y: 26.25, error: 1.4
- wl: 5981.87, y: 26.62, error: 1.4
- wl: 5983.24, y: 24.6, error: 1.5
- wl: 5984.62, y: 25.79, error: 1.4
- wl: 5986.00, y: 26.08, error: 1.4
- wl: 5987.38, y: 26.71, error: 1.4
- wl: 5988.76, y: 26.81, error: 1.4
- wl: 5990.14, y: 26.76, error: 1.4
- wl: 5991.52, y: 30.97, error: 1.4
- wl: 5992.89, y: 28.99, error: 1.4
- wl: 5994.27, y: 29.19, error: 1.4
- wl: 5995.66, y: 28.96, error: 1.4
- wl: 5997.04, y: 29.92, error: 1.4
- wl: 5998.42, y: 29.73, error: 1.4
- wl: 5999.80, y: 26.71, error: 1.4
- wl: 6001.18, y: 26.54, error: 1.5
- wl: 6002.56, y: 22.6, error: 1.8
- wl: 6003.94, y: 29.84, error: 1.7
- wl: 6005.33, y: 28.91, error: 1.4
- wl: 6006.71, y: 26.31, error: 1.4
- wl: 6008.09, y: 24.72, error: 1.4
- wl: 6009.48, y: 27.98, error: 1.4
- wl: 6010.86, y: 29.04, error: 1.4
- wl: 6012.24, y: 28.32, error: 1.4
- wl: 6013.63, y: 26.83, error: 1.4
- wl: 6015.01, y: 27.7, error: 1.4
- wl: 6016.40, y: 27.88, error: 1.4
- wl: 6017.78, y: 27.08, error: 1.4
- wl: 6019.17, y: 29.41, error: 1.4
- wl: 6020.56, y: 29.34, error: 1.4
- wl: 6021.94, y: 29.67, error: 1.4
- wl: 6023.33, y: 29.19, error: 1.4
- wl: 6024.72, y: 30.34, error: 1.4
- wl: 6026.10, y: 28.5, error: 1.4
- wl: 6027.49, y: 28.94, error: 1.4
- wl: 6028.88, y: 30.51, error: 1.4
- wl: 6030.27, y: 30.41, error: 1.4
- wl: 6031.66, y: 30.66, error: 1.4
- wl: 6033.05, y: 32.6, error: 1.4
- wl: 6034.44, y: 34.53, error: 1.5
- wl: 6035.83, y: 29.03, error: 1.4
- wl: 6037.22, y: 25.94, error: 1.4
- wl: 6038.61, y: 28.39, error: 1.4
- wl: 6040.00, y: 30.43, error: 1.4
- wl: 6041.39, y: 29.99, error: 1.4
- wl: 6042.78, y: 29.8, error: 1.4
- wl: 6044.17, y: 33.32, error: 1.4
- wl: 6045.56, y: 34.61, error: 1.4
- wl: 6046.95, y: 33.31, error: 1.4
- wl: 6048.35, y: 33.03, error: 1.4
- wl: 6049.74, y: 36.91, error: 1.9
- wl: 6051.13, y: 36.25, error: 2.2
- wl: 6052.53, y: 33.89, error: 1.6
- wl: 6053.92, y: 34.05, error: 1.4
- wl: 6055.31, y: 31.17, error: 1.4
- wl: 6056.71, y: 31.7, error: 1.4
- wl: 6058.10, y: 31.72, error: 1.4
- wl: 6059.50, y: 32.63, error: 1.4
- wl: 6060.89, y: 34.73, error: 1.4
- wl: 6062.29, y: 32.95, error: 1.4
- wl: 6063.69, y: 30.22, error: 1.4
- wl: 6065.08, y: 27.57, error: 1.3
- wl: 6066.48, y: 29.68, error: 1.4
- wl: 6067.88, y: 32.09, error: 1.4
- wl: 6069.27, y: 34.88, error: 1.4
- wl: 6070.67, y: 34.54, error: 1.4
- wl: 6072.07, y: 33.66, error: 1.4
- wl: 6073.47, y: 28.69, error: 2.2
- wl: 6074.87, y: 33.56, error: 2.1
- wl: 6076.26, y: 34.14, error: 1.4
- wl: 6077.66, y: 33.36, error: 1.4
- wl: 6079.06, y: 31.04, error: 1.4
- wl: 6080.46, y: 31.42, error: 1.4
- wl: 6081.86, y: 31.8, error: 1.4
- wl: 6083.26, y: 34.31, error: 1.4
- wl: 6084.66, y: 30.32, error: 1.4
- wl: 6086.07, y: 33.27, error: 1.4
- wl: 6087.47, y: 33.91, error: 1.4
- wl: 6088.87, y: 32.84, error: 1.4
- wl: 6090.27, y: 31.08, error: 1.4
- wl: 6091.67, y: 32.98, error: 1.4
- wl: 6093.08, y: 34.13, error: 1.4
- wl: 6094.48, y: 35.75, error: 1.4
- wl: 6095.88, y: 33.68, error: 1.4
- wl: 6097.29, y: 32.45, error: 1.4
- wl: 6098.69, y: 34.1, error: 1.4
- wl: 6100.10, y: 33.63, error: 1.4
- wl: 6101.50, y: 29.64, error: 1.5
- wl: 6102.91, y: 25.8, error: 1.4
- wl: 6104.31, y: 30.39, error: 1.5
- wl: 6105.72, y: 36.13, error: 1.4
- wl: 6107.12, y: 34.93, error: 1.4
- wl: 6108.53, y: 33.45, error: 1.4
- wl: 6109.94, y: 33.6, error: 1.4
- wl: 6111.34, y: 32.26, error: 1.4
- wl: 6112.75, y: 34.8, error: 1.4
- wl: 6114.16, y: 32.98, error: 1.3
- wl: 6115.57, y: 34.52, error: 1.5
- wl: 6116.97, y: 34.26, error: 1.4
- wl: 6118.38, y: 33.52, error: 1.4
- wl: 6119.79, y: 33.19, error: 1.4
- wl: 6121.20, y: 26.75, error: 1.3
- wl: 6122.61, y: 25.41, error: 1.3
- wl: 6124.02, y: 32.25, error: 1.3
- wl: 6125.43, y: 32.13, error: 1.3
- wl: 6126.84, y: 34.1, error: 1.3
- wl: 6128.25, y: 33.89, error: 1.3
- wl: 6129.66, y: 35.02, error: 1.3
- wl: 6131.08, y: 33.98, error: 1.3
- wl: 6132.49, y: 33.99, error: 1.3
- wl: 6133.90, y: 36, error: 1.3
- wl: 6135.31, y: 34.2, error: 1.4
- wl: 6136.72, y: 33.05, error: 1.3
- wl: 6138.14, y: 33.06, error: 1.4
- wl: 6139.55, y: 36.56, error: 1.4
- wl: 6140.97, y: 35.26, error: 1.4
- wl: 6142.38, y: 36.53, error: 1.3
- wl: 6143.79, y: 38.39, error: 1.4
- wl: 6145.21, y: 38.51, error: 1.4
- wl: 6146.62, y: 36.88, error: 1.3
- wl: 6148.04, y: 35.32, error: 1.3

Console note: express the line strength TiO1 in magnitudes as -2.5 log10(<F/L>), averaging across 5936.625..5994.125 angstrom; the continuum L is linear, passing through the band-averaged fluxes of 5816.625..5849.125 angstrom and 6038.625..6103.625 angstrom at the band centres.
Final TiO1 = 0.23 mag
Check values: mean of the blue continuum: 29.7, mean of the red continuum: 32.5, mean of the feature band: 25.3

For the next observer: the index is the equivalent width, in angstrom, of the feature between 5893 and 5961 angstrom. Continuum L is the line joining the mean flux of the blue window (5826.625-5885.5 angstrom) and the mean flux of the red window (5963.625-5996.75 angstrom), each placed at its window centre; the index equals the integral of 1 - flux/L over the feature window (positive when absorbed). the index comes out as 9.9 angstrom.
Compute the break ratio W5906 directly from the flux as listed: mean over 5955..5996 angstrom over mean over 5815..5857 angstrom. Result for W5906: 0.88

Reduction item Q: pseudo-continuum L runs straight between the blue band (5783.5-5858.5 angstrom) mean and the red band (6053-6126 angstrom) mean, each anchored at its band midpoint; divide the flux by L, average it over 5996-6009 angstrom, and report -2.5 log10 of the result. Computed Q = 0.161 mag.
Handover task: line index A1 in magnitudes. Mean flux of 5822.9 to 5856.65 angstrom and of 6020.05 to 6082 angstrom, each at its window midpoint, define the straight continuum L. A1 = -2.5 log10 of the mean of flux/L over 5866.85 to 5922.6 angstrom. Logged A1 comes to 0.43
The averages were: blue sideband 28.8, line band 20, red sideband 31.7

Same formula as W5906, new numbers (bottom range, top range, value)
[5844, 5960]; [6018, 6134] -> 1.43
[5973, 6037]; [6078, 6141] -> 1.18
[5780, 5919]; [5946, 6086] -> 1.11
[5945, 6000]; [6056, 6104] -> 1.26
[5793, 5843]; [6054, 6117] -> 1.05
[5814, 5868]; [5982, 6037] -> 1.02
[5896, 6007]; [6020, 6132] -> 1.32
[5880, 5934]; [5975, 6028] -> 1.40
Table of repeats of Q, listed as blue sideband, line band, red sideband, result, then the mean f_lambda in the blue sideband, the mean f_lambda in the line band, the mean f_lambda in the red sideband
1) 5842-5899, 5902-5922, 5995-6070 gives 0.08 mag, 21.8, 22.3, 30.2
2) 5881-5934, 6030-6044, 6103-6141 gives -0.09 mag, 19.6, 30.3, 33.2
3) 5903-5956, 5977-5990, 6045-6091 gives 0.07 mag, 23.6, 25.5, 32.7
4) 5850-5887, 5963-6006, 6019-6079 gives 0.09 mag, 23.3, 26.5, 31.7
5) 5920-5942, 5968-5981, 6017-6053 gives 0.09 mag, 23.9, 24.6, 31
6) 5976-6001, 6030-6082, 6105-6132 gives -0.07 mag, 27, 32.1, 33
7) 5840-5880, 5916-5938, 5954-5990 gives 0.07 mag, 25.5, 23.4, 24.8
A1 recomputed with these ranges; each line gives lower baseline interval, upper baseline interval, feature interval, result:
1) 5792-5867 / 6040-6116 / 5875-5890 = 0.48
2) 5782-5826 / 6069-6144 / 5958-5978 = 0.29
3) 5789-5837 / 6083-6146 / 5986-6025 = 0.16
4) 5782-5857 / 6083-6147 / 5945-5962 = 0.31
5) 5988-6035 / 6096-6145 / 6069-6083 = -0.04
